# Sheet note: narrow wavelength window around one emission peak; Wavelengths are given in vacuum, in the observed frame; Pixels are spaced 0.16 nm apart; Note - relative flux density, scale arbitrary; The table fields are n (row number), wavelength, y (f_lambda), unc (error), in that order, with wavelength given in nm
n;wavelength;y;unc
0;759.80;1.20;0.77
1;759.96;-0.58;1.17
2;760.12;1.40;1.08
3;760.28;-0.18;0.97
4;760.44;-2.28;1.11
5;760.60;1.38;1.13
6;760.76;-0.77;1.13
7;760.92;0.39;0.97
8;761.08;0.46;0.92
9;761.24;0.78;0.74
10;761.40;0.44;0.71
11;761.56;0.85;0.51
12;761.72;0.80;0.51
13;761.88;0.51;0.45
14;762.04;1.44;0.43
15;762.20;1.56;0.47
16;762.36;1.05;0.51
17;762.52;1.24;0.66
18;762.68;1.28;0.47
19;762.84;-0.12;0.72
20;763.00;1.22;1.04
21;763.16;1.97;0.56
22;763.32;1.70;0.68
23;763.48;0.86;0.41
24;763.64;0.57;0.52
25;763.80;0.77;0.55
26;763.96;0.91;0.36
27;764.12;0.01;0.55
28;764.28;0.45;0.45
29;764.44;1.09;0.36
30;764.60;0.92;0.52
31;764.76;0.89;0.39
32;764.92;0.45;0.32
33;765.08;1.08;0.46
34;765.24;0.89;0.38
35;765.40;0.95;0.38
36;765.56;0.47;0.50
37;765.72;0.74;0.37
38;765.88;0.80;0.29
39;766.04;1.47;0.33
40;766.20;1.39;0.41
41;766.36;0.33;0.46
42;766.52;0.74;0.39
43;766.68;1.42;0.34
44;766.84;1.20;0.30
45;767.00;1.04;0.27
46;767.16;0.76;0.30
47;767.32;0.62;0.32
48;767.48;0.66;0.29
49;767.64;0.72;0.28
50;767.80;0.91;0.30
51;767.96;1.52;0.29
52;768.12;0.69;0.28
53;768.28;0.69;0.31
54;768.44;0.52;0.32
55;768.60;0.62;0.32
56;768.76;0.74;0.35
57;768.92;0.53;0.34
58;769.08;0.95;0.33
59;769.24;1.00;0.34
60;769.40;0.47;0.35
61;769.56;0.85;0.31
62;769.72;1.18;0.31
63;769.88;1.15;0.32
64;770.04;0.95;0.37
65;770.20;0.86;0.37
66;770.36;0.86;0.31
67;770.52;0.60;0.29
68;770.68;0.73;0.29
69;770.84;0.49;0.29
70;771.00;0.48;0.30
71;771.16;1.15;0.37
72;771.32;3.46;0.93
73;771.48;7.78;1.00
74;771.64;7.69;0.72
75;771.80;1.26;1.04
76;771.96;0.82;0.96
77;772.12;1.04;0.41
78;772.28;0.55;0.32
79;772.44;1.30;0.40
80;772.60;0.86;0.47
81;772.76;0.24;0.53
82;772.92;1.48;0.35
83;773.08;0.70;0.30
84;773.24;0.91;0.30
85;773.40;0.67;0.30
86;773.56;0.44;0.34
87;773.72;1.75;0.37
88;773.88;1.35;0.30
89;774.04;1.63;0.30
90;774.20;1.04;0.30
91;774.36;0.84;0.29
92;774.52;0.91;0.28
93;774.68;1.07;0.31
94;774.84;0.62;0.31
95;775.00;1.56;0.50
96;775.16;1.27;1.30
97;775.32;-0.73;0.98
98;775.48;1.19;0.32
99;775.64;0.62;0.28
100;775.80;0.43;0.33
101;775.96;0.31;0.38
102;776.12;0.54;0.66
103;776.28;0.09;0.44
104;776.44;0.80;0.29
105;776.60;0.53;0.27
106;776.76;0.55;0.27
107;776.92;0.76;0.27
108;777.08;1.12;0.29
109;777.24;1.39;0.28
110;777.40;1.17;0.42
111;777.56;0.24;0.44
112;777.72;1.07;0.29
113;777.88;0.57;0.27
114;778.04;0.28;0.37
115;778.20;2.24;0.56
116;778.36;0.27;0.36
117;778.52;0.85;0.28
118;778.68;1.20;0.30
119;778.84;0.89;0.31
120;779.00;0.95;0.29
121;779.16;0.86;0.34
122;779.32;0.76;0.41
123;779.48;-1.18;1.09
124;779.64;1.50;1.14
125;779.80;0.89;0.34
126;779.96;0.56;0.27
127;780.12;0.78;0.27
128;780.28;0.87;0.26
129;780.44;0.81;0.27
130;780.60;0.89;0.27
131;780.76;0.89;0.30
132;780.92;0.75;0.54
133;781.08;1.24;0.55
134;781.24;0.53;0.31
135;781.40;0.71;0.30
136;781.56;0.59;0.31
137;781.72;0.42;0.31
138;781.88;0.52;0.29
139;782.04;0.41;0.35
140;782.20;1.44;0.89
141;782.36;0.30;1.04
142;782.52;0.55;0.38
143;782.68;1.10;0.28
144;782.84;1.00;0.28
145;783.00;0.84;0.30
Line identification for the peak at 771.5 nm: H-alpha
